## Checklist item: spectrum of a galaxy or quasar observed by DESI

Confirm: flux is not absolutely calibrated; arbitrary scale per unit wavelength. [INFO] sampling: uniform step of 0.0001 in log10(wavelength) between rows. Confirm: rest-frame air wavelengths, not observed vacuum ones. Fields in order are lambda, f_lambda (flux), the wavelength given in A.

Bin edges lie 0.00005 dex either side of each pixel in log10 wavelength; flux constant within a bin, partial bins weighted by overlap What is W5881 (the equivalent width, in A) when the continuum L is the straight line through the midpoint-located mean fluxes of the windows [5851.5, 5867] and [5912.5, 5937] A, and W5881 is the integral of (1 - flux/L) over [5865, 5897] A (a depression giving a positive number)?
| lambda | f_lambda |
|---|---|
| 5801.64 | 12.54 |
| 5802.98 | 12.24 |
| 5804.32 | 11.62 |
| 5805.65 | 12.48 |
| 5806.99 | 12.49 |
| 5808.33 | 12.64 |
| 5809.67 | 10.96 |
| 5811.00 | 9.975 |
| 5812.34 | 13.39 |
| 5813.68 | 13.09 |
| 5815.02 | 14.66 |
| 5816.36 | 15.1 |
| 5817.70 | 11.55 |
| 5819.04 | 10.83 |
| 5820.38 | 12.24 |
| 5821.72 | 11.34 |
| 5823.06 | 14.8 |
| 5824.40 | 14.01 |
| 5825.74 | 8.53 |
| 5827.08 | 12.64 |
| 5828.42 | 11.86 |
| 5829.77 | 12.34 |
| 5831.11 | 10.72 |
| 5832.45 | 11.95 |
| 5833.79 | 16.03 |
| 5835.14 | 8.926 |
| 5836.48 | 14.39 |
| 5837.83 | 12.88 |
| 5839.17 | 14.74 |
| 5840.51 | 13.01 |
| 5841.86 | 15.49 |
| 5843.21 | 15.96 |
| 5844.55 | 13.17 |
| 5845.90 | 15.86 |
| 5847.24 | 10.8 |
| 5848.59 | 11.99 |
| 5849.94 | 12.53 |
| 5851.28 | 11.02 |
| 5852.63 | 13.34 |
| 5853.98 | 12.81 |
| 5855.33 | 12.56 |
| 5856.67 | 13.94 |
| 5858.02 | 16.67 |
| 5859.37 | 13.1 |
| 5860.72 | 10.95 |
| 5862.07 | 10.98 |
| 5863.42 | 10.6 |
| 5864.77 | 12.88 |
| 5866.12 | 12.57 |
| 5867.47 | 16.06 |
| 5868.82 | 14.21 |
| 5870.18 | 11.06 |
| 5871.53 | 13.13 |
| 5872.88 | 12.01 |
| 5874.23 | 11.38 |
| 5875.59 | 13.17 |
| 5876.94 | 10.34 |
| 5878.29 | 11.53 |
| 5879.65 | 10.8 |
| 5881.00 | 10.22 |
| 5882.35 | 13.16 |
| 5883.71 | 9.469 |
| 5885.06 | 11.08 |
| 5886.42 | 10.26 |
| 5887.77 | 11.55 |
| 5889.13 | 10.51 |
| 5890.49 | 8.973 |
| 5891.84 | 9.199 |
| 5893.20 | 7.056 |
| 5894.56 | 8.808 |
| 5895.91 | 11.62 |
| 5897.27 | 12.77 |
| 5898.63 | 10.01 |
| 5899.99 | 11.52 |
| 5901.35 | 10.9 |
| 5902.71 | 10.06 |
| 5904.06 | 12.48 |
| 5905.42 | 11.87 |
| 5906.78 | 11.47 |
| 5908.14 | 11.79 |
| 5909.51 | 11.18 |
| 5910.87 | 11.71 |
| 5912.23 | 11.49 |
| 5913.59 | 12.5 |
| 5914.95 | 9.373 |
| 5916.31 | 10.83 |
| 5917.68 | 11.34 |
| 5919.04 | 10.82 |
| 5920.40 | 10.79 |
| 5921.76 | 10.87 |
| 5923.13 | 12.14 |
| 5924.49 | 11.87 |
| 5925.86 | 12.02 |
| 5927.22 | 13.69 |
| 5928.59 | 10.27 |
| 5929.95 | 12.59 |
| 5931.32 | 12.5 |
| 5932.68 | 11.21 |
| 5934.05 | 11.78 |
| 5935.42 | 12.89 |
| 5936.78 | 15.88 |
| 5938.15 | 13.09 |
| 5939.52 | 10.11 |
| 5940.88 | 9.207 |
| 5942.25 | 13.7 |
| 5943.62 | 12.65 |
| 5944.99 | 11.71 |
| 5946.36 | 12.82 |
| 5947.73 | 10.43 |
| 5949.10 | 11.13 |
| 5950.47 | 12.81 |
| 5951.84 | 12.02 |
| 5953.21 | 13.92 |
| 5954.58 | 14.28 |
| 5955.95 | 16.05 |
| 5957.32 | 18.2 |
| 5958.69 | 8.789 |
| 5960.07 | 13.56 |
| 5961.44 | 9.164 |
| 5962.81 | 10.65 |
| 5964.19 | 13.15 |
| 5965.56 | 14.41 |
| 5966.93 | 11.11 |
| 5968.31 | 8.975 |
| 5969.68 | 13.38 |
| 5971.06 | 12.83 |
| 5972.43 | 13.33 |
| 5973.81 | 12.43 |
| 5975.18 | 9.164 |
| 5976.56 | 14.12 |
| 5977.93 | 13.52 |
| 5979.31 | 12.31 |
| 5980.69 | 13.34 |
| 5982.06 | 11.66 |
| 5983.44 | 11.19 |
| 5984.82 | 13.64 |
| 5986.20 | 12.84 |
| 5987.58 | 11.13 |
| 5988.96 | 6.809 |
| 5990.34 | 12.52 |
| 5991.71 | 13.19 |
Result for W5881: 3.0 A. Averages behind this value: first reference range 12.8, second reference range 11.8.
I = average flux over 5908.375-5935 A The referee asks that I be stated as 11.5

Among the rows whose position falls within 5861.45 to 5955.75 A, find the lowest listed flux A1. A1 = 7.056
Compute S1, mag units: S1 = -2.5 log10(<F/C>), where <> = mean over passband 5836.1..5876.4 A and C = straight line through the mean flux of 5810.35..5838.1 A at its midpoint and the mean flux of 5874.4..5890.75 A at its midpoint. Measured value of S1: -0.127 mag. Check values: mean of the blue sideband 12.4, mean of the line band 13.1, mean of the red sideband 11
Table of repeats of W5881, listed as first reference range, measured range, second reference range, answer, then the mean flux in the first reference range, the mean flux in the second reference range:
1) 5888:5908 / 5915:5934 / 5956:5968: -0.3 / 10.6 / 12.5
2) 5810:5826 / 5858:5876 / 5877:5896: -2.8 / 12.5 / 10.3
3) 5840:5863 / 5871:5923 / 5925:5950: 6.6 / 13.2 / 12.1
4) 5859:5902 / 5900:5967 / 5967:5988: -1.2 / 11.3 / 12.2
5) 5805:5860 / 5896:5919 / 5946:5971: 2.4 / 12.8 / 12.5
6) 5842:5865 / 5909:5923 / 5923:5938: 1.6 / 13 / 12.5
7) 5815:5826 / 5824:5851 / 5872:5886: -1.4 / 12.6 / 11.3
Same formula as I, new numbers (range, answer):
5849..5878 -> 12.6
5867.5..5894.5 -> 11.1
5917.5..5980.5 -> 12.3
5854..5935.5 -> 11.6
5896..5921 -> 11.3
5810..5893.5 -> 12.3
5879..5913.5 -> 10.8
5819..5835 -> 12.2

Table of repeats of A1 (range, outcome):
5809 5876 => 8.53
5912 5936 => 9.373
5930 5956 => 9.207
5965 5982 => 8.975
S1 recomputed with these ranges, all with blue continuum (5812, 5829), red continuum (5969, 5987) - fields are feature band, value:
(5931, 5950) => 0.04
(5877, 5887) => 0.16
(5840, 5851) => -0.08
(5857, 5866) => 0.00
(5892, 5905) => 0.19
